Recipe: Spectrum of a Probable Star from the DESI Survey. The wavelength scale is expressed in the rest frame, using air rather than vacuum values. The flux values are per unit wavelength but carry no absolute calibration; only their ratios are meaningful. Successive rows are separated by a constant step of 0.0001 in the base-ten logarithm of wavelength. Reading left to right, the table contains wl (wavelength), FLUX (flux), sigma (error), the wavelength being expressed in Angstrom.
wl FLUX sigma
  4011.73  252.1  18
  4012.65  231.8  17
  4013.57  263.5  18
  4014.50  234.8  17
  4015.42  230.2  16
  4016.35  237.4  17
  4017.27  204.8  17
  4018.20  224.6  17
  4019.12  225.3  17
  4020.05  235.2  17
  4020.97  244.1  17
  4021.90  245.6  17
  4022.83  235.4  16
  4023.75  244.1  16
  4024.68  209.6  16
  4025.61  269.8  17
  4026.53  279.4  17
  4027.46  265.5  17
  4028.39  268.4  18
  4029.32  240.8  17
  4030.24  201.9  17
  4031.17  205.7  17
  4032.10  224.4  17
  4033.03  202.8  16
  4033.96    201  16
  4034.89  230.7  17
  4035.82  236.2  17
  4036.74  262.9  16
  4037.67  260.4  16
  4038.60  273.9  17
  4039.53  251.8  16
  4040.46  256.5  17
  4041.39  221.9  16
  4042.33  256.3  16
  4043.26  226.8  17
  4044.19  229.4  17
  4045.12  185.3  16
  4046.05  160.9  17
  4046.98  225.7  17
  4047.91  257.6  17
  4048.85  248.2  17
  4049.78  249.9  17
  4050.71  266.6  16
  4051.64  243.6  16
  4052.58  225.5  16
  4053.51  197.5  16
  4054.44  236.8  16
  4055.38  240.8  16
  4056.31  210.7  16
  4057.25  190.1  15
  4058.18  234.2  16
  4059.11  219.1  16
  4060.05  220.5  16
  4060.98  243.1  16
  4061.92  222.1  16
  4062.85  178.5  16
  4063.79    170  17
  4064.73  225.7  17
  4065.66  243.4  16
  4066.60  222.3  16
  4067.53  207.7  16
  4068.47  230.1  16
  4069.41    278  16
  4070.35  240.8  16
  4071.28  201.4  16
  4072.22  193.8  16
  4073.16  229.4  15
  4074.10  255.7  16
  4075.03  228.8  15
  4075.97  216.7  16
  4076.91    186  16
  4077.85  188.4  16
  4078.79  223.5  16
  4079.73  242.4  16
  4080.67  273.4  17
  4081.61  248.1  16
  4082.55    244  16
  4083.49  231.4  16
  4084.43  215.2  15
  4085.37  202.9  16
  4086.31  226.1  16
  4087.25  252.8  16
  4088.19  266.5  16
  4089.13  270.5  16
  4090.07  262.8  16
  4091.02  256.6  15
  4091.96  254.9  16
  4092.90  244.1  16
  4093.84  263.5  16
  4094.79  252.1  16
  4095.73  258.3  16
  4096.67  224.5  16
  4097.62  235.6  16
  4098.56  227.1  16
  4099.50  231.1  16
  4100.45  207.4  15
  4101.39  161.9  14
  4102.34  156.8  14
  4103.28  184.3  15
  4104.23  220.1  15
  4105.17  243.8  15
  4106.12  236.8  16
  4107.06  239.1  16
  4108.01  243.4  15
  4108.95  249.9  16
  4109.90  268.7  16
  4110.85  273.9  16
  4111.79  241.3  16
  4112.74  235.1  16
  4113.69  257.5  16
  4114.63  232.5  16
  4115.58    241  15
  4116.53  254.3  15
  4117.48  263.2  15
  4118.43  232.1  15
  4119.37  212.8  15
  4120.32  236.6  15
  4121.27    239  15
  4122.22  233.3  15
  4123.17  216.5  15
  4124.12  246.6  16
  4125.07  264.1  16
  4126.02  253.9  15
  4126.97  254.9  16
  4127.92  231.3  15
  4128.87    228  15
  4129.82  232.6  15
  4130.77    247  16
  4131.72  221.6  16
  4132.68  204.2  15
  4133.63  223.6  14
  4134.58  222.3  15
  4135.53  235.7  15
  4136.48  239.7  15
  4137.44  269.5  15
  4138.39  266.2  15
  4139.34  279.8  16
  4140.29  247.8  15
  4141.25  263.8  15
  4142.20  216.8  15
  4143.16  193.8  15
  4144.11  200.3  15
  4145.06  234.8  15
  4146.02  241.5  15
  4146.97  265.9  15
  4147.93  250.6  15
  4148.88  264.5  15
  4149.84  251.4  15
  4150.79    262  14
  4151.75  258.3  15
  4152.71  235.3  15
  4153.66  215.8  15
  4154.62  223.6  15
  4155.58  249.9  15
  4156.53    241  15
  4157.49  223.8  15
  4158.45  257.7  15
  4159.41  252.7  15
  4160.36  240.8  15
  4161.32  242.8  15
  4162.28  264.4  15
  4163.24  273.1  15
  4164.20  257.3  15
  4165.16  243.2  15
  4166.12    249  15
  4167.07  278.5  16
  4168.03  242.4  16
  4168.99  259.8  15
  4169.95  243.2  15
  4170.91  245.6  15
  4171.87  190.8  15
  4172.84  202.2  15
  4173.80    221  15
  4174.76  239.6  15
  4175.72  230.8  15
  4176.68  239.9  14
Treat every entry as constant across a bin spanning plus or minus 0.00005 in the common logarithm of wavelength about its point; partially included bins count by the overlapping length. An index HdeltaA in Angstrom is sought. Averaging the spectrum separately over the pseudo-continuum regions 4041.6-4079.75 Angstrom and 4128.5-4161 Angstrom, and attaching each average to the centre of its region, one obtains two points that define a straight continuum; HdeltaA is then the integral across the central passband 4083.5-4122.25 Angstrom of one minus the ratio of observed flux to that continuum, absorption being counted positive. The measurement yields -0.87 Angstrom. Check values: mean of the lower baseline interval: 223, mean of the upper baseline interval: 240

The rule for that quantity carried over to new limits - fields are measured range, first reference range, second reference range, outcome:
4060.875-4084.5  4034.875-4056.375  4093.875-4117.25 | 1.0 Angstrom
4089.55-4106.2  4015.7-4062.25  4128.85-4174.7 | 0.6 Angstrom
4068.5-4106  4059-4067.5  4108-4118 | 0.2 Angstrom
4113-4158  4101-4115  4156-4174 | -0.6 Angstrom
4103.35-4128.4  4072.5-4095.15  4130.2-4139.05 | -0.5 Angstrom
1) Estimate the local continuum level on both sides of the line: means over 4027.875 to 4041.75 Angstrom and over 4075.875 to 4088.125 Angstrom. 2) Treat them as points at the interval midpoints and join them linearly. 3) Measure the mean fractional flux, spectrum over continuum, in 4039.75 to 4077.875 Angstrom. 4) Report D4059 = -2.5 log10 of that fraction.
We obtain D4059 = 0.04 mag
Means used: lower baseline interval 236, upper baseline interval 229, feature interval 224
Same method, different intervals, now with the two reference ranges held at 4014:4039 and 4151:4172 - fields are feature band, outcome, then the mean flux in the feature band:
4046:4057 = 0.030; 232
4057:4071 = 0.082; 222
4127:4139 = 0.035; 236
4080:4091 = -0.020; 245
